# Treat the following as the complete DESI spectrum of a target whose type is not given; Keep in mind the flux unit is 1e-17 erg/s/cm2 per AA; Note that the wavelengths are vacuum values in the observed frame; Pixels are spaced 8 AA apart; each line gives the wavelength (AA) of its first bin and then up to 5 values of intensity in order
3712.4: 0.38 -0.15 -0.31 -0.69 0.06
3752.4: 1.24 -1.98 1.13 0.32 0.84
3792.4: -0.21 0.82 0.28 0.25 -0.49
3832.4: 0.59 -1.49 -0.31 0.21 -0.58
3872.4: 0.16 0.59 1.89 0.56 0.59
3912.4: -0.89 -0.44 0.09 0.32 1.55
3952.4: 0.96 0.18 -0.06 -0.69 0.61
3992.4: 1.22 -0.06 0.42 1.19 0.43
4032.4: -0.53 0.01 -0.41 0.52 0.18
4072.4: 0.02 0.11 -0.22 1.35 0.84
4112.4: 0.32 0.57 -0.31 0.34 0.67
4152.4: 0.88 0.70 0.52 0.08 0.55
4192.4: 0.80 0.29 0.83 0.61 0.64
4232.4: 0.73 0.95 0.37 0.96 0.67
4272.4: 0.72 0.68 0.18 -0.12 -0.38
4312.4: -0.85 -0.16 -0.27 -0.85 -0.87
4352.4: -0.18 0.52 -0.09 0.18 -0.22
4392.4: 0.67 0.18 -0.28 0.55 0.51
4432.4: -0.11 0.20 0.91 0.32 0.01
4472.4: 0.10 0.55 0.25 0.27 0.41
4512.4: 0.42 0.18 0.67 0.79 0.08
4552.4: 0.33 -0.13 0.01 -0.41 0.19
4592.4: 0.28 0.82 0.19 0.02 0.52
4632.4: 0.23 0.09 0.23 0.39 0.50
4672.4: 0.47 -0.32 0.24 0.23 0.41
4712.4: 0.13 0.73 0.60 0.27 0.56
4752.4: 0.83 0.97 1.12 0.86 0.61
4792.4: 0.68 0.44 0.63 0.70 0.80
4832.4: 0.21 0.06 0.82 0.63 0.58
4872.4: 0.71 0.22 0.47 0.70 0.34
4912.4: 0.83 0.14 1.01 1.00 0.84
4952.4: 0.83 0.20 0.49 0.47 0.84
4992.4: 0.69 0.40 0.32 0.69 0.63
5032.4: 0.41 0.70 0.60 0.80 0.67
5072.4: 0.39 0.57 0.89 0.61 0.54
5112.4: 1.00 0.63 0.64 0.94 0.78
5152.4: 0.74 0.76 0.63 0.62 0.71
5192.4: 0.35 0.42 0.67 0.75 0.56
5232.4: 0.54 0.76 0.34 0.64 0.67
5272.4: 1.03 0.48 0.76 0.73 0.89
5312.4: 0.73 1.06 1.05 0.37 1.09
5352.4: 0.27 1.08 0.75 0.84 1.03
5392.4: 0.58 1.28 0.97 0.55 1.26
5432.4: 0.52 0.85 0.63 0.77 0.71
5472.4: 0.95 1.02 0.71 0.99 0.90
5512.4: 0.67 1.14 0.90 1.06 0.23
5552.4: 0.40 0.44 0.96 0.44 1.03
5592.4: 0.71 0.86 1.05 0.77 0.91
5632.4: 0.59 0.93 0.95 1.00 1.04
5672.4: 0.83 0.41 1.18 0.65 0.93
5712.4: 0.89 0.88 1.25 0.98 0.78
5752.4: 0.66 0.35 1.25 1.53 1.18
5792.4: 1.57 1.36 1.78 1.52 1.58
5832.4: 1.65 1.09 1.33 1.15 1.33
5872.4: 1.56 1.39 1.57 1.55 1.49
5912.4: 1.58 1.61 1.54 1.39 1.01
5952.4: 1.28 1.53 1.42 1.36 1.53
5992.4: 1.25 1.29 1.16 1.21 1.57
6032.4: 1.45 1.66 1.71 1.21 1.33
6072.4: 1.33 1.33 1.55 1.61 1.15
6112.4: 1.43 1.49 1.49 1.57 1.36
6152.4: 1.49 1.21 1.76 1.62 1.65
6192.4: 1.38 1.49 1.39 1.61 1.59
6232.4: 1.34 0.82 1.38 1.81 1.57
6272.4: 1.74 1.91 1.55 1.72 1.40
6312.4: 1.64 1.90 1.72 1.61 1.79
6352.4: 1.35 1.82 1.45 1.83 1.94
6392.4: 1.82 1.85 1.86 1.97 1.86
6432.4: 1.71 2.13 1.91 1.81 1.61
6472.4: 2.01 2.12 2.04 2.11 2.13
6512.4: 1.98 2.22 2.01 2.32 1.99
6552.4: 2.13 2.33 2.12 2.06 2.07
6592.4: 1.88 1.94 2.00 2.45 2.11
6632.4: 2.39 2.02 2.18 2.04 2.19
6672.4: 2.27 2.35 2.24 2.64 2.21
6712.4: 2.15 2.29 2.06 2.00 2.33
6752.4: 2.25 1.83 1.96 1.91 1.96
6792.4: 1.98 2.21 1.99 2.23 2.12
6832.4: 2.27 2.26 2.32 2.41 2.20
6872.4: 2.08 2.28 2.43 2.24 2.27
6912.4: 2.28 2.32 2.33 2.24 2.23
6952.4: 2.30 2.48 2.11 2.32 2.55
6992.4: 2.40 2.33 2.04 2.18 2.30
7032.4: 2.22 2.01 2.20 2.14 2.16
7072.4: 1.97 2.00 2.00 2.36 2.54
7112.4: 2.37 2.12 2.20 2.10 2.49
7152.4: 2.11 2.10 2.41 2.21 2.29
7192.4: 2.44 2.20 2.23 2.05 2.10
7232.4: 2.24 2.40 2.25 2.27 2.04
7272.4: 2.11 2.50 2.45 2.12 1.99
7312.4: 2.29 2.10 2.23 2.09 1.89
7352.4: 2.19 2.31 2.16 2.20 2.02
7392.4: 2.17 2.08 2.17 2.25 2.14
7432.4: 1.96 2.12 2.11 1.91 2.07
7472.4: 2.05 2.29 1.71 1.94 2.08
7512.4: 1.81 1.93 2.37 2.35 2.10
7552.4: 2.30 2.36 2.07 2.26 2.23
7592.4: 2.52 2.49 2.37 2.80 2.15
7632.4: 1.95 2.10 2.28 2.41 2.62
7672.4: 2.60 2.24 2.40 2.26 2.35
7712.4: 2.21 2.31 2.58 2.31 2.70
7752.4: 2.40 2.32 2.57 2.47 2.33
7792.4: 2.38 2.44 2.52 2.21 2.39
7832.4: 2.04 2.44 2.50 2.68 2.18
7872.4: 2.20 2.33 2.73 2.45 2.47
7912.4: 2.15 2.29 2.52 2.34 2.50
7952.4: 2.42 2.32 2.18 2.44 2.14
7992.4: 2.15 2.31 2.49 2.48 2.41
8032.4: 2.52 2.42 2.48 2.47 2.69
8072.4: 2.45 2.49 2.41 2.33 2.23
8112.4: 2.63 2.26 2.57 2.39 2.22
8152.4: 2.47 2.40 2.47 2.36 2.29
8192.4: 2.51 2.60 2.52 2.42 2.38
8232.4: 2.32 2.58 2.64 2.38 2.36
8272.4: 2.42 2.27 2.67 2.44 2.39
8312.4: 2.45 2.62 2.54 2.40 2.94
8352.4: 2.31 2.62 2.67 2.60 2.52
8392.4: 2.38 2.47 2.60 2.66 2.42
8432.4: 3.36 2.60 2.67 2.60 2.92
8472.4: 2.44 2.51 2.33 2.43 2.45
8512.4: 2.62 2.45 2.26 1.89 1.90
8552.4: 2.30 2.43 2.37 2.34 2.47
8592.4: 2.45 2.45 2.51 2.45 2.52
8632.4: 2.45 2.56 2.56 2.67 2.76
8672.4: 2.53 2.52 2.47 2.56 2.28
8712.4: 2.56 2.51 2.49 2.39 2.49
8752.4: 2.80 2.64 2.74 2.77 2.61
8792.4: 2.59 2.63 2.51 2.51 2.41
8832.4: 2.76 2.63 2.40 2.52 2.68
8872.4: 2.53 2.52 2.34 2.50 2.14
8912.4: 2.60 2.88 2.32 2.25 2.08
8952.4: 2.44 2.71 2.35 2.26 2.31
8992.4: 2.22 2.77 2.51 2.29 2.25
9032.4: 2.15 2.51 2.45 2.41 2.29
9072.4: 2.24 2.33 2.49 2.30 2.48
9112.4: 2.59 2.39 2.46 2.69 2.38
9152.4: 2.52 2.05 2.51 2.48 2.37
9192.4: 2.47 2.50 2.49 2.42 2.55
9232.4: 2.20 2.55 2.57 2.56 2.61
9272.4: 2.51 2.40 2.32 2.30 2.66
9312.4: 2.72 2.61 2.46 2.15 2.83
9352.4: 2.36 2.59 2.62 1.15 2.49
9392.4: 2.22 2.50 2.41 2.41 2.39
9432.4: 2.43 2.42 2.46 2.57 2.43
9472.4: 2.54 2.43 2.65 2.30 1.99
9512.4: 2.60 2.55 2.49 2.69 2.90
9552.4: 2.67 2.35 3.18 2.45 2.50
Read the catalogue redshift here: 0.45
